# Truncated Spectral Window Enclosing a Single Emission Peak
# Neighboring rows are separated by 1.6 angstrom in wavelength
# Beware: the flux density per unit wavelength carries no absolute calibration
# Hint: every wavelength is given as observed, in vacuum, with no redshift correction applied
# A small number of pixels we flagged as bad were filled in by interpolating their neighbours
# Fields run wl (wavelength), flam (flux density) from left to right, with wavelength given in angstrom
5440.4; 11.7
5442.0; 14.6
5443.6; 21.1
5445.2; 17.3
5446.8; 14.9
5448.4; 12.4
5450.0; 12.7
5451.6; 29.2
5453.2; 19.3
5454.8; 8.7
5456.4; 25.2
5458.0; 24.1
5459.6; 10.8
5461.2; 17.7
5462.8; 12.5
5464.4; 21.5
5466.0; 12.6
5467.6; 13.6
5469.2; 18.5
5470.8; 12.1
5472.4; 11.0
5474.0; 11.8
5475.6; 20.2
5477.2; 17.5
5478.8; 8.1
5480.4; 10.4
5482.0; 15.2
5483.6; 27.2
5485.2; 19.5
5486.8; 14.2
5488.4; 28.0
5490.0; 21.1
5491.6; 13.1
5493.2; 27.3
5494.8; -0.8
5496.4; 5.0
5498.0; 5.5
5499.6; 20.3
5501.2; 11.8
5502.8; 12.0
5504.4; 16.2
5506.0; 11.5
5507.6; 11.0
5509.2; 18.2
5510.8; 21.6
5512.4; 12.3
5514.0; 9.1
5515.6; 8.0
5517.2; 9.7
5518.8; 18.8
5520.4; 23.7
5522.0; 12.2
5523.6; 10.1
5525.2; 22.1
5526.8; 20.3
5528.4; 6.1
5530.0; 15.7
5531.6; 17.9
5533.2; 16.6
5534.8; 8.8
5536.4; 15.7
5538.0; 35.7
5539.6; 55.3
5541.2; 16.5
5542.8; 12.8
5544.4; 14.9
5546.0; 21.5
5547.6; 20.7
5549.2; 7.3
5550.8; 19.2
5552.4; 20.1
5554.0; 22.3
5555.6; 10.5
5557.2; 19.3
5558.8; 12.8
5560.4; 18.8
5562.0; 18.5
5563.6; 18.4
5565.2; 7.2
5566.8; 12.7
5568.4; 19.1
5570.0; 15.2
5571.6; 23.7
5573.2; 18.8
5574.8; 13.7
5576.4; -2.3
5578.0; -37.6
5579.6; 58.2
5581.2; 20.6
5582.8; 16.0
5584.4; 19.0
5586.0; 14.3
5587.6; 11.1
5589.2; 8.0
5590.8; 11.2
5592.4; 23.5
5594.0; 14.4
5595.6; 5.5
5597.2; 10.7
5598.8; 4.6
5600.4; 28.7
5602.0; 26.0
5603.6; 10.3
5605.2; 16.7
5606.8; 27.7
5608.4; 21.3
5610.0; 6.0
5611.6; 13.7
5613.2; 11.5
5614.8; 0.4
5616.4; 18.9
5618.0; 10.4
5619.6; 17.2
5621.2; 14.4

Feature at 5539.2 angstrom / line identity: Hbeta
